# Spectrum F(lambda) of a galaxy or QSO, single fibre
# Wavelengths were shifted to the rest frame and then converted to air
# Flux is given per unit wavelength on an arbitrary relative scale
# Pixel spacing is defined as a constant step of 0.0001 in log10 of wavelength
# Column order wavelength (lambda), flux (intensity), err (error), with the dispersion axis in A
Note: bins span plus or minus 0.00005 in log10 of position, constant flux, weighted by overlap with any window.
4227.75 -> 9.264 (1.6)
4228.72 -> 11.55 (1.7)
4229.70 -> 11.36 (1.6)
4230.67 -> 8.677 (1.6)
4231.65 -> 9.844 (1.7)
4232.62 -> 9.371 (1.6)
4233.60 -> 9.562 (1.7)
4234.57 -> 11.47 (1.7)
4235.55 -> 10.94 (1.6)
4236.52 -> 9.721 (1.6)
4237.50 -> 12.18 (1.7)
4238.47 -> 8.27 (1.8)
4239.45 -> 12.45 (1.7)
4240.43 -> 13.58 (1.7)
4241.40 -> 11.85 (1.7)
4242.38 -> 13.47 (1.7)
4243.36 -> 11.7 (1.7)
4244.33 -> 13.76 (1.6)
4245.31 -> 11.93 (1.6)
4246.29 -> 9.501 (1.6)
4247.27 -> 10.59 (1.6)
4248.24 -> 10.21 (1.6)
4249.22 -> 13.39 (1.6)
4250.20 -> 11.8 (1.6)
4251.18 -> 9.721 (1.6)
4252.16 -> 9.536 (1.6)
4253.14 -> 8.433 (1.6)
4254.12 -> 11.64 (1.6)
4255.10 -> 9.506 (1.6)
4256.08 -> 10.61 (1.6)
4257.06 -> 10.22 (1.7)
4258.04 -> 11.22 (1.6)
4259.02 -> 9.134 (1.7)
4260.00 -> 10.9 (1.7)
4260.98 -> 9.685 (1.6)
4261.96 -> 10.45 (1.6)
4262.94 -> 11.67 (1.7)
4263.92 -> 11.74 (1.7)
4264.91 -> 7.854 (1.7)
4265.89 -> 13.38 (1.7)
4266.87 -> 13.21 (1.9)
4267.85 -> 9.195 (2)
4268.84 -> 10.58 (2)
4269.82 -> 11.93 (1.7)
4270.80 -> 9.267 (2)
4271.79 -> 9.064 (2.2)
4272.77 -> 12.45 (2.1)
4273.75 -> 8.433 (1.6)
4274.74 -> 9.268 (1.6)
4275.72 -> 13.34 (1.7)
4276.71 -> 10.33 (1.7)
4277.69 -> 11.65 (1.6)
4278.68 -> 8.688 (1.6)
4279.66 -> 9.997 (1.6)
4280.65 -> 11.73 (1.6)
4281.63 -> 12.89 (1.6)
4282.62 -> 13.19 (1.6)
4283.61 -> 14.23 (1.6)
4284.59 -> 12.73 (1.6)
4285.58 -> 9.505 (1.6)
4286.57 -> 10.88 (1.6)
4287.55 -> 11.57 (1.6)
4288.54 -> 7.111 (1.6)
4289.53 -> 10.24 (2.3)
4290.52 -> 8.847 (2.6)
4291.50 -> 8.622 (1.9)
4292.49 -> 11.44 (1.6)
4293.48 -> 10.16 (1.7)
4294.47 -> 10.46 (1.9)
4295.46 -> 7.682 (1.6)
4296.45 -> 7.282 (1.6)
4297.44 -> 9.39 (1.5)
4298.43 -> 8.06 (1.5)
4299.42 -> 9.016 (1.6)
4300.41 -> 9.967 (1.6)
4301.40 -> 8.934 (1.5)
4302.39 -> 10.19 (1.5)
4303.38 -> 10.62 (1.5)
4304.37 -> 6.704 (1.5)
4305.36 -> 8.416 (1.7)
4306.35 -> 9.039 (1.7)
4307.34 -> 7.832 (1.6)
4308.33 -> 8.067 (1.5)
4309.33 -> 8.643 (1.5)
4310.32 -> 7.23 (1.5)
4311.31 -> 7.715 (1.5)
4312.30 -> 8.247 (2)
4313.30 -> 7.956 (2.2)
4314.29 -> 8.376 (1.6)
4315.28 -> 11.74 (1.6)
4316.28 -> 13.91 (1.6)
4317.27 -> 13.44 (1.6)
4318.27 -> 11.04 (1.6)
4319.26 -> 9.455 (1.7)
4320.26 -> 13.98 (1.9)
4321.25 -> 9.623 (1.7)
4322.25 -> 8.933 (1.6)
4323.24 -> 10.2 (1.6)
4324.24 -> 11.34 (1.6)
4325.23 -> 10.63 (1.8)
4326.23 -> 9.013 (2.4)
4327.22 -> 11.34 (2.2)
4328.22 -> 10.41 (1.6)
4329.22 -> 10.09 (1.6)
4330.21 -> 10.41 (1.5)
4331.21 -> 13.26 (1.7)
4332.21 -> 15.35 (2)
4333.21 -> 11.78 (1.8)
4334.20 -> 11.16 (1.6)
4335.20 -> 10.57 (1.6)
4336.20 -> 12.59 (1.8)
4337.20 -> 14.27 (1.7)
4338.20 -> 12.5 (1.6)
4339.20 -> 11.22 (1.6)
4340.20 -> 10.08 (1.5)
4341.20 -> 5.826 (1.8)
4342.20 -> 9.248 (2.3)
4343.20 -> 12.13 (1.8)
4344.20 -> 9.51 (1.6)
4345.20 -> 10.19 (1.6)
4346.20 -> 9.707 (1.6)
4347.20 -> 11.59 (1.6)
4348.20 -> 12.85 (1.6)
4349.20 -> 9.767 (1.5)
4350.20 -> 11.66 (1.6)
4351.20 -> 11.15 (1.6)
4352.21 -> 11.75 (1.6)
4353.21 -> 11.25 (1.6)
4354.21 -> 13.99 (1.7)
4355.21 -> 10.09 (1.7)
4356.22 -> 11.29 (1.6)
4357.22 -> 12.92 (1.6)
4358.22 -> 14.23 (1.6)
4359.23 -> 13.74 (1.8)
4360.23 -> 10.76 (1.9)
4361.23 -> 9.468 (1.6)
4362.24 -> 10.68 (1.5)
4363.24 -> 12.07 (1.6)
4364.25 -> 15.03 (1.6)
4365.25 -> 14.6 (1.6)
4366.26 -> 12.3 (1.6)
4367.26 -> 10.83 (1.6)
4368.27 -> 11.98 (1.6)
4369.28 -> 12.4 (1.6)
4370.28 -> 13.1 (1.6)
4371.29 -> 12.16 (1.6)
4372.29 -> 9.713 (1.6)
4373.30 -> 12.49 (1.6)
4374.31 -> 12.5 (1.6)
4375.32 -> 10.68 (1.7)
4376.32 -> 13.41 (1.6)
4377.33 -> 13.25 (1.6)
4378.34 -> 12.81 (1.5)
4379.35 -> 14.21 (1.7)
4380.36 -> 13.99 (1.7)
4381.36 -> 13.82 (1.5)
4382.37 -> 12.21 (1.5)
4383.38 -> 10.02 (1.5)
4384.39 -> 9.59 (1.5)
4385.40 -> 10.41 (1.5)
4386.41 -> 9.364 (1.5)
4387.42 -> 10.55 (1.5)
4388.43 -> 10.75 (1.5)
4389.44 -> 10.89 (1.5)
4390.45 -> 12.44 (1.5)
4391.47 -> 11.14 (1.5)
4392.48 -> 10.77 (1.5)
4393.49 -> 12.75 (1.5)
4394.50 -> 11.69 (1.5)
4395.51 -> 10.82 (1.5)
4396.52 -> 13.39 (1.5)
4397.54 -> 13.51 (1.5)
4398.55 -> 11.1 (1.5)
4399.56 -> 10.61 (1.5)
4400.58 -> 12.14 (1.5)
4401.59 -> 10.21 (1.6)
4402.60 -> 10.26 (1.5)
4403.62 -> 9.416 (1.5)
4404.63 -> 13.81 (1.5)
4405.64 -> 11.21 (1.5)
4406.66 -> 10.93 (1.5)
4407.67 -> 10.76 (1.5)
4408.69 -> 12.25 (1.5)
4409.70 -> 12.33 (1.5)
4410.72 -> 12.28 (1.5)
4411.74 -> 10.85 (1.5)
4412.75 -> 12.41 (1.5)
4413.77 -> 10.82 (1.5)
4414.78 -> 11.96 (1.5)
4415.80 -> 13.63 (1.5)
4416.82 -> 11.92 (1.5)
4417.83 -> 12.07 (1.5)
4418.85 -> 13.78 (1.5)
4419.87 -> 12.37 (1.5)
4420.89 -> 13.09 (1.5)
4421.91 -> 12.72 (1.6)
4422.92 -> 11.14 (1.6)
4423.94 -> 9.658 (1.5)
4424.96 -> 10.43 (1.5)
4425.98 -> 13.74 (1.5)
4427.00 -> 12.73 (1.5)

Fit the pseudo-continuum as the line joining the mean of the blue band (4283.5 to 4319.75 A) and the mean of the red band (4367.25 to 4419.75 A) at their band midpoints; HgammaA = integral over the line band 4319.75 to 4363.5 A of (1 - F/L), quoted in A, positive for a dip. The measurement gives -3.0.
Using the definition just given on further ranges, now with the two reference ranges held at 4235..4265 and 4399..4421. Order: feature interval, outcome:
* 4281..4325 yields 5.1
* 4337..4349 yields 0.8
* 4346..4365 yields -0.6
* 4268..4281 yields 0.7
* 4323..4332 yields 0.3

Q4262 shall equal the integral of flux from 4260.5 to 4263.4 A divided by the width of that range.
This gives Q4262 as 10.6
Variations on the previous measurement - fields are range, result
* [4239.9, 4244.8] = 12.9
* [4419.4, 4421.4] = 12.7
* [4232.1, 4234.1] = 9.51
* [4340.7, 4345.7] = 9.38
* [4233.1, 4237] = 10.4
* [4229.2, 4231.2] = 9.98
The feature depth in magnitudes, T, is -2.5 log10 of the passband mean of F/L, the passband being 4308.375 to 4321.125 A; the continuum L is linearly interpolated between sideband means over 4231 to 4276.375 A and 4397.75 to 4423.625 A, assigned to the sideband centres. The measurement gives 0.12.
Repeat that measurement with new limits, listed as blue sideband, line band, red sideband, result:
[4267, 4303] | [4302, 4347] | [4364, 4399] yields 0.07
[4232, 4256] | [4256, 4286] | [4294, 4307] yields -0.10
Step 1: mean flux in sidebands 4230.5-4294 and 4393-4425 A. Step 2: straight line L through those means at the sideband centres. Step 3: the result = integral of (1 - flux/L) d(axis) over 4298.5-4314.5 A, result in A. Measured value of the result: 3.7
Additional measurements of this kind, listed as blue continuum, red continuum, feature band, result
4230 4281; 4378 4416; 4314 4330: 0.4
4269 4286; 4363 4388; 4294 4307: 2.8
